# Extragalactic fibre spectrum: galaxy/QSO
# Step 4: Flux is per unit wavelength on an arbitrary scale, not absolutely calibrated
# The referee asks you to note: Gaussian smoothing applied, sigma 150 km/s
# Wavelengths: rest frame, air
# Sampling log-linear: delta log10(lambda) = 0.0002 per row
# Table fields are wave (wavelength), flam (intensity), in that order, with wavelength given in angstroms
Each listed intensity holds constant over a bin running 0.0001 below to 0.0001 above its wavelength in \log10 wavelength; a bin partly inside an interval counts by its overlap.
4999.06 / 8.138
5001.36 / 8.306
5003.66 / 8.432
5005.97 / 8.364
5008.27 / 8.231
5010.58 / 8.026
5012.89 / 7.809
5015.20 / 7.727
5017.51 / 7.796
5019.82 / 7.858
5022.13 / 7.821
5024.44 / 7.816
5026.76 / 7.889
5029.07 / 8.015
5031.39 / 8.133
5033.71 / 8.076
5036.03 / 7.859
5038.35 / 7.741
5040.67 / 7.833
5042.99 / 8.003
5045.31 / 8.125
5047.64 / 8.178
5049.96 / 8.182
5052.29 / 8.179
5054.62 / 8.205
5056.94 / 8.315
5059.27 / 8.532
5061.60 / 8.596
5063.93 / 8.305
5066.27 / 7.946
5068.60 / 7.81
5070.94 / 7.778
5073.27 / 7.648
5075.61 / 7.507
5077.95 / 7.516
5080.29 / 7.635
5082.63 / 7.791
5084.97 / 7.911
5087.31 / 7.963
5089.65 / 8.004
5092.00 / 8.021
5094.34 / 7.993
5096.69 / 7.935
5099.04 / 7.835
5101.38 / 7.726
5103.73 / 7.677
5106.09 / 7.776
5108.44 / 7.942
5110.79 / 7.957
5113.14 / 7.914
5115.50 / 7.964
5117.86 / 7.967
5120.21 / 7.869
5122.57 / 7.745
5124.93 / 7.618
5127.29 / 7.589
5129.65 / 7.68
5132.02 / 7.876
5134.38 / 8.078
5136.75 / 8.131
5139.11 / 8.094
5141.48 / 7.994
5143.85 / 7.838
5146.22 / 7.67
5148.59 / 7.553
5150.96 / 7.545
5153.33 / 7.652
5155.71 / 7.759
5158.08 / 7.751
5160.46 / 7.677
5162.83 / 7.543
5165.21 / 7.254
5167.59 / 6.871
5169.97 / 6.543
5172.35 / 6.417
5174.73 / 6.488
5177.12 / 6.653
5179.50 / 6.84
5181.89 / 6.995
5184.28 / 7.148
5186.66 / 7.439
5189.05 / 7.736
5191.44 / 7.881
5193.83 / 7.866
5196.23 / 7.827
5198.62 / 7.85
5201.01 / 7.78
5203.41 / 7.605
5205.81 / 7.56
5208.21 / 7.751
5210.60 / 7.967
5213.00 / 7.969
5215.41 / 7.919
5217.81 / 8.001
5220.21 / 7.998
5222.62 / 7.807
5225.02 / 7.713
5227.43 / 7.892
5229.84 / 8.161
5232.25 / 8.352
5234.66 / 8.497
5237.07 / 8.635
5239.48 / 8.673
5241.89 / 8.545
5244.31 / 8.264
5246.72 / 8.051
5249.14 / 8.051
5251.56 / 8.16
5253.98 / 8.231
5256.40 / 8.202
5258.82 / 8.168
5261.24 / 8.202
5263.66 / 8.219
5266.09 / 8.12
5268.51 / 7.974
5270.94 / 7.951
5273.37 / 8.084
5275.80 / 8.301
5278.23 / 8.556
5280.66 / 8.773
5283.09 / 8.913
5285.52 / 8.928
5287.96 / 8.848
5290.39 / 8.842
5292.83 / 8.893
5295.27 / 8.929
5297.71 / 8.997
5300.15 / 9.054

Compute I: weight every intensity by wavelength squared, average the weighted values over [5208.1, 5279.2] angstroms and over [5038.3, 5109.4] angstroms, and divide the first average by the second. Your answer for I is 1.1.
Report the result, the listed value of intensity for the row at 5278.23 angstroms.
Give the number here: 8.556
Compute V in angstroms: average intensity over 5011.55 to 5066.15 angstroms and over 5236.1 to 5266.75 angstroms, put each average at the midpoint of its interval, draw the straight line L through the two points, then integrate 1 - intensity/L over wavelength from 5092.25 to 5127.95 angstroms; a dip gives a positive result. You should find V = 1.2 angstroms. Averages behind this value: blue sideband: 8.04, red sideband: 8.27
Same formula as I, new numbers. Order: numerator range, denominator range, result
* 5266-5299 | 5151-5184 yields 1.26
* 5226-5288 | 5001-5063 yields 1.13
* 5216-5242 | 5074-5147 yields 1.09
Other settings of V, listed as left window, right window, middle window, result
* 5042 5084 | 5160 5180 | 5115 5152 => -2.8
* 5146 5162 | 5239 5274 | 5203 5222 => 0.2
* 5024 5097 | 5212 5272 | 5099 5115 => 0.4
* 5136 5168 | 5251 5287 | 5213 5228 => 0.3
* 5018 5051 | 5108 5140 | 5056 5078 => -0.2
